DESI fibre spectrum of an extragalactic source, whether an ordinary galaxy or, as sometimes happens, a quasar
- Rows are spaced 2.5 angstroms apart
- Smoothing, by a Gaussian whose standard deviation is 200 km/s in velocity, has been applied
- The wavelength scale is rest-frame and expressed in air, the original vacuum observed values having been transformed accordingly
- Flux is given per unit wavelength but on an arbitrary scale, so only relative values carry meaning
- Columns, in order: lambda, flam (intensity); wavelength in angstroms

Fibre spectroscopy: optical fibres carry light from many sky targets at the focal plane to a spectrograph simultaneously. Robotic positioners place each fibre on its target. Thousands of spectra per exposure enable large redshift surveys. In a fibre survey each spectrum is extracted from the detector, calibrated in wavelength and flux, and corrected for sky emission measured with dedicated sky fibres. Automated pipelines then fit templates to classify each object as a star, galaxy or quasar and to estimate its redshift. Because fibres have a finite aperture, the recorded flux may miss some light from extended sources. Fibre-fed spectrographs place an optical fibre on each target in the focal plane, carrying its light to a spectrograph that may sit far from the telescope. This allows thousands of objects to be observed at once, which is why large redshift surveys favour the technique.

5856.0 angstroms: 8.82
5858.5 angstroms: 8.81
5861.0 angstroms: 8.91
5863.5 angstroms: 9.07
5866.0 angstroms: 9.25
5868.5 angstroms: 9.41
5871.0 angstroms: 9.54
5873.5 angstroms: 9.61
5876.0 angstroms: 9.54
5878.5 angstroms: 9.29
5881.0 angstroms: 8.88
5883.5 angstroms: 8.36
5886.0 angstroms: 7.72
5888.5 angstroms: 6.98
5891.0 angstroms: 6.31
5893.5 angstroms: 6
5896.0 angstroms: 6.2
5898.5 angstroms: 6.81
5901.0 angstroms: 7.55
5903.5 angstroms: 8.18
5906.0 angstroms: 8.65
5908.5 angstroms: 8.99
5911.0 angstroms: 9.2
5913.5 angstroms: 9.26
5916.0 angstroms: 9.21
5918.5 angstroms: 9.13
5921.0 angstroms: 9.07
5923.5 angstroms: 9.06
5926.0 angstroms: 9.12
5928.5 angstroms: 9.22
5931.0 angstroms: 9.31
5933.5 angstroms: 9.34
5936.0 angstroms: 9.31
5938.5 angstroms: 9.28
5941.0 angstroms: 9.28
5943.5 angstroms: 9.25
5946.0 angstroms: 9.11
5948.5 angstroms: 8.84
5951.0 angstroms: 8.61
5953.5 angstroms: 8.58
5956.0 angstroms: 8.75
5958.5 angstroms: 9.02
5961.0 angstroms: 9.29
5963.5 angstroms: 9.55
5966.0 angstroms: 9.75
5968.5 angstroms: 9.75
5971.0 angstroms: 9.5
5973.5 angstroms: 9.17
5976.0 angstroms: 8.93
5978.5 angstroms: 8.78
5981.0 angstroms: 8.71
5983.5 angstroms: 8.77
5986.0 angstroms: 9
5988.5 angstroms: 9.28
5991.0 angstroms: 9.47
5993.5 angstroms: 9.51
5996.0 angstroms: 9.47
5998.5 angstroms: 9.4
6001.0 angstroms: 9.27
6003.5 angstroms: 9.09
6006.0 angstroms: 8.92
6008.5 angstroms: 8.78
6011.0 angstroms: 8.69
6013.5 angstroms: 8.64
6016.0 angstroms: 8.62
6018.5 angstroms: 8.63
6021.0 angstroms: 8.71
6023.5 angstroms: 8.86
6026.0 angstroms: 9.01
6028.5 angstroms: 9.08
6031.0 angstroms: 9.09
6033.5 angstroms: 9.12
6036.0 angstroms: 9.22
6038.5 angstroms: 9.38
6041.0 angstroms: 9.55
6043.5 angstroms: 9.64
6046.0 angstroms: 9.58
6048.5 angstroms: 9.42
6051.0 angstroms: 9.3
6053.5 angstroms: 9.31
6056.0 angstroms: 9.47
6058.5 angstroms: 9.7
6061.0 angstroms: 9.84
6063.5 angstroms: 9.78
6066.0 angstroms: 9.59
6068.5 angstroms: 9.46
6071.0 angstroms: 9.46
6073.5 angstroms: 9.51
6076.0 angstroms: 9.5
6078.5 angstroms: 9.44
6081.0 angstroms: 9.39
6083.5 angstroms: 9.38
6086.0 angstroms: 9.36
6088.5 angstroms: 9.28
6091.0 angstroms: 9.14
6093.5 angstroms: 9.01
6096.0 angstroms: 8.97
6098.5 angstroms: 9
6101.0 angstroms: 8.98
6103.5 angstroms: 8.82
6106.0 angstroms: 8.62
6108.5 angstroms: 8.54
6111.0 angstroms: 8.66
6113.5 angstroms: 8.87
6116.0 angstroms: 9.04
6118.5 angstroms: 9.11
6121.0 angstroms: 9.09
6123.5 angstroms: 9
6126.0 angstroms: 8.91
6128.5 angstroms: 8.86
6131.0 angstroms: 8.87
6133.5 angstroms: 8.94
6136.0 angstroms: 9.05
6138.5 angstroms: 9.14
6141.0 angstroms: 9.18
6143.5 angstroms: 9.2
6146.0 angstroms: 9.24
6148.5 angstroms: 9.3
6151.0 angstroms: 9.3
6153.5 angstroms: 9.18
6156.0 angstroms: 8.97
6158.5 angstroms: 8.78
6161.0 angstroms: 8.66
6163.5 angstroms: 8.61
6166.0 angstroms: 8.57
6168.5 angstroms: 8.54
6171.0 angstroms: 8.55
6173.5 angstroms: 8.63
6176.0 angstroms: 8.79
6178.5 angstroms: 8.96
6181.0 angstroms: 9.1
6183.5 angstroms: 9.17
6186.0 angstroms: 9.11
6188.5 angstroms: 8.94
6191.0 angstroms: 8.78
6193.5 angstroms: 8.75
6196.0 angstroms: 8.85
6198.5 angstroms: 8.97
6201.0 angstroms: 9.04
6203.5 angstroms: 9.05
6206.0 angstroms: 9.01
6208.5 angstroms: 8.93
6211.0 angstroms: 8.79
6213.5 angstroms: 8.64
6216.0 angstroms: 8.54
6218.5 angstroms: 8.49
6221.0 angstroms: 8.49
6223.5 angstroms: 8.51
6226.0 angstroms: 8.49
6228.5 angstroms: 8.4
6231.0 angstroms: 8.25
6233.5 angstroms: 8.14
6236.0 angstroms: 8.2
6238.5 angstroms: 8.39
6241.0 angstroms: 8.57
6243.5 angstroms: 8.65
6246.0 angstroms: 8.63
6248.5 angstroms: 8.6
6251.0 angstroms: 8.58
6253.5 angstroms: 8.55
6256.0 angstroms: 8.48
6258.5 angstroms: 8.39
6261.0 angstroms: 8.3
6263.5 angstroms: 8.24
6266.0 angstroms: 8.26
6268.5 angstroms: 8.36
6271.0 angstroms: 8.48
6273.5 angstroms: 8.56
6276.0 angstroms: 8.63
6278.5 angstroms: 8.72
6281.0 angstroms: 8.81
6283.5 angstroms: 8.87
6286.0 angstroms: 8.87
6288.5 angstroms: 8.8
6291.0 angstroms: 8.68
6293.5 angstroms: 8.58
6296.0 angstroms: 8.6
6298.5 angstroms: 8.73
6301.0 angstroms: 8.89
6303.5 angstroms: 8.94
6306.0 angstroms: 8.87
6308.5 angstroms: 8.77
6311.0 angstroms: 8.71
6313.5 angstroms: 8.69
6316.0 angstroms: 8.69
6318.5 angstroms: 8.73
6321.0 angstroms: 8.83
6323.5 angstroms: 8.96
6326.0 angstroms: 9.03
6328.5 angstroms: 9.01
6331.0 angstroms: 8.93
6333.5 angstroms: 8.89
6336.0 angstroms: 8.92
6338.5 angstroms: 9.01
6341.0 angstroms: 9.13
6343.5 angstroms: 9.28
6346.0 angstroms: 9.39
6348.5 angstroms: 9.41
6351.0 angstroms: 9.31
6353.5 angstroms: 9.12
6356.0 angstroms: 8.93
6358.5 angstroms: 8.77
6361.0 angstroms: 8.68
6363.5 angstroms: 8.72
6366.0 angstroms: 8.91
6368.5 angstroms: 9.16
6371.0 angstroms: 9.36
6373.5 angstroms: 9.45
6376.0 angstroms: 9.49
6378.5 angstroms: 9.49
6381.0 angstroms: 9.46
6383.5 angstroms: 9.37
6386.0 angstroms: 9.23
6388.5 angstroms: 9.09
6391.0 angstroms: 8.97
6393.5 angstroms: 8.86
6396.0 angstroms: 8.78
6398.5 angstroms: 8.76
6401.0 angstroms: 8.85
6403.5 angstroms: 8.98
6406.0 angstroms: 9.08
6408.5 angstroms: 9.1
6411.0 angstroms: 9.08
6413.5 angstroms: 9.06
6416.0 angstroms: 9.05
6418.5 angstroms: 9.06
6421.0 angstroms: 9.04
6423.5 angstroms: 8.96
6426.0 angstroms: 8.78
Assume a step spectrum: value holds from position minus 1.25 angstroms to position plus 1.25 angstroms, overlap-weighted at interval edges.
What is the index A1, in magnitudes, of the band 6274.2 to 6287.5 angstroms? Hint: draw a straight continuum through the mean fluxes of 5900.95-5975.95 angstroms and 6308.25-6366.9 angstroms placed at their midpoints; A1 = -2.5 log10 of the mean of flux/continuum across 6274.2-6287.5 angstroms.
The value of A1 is 0.02 mag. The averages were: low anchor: 9.1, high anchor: 8.95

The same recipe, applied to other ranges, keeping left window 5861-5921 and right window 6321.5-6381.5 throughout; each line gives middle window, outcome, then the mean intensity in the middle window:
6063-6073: -0.103 mag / 9.55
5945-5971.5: -0.077 mag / 9.15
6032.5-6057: -0.090 mag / 9.4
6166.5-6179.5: 0.020 mag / 8.68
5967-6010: -0.073 mag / 9.17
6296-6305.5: 0.026 mag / 8.82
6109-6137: -0.020 mag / 8.93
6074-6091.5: -0.080 mag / 9.37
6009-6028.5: -0.018 mag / 8.76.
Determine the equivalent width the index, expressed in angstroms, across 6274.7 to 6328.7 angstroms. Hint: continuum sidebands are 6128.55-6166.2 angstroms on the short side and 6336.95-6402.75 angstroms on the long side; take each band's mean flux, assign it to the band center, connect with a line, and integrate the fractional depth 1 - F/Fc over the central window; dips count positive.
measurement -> 1.7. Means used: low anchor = 9.01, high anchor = 9.11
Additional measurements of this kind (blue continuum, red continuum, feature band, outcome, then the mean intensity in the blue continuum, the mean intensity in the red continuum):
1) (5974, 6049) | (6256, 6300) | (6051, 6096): -2.3 angstroms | 9.08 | 8.58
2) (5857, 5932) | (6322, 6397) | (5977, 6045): -2.9 angstroms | 8.55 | 9.1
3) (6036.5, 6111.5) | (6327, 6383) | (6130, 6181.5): 1.8 angstroms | 9.31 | 9.13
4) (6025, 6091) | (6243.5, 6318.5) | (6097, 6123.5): 1.0 angstroms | 9.41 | 8.63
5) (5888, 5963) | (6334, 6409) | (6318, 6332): 0.2 angstroms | 8.59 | 9.1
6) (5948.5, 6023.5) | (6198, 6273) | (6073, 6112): -1.2 angstroms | 9.05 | 8.54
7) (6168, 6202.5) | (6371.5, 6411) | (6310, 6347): 0.5 angstroms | 8.88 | 9.13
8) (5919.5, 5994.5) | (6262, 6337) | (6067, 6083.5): -0.8 angstroms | 9.15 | 8.73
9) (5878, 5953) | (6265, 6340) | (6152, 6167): -0.2 angstroms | 8.51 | 8.76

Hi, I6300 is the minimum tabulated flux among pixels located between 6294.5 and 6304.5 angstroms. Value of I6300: 8.6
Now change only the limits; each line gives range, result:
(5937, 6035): 8.58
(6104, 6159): 8.54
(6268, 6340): 8.36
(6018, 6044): 8.63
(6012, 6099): 8.62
